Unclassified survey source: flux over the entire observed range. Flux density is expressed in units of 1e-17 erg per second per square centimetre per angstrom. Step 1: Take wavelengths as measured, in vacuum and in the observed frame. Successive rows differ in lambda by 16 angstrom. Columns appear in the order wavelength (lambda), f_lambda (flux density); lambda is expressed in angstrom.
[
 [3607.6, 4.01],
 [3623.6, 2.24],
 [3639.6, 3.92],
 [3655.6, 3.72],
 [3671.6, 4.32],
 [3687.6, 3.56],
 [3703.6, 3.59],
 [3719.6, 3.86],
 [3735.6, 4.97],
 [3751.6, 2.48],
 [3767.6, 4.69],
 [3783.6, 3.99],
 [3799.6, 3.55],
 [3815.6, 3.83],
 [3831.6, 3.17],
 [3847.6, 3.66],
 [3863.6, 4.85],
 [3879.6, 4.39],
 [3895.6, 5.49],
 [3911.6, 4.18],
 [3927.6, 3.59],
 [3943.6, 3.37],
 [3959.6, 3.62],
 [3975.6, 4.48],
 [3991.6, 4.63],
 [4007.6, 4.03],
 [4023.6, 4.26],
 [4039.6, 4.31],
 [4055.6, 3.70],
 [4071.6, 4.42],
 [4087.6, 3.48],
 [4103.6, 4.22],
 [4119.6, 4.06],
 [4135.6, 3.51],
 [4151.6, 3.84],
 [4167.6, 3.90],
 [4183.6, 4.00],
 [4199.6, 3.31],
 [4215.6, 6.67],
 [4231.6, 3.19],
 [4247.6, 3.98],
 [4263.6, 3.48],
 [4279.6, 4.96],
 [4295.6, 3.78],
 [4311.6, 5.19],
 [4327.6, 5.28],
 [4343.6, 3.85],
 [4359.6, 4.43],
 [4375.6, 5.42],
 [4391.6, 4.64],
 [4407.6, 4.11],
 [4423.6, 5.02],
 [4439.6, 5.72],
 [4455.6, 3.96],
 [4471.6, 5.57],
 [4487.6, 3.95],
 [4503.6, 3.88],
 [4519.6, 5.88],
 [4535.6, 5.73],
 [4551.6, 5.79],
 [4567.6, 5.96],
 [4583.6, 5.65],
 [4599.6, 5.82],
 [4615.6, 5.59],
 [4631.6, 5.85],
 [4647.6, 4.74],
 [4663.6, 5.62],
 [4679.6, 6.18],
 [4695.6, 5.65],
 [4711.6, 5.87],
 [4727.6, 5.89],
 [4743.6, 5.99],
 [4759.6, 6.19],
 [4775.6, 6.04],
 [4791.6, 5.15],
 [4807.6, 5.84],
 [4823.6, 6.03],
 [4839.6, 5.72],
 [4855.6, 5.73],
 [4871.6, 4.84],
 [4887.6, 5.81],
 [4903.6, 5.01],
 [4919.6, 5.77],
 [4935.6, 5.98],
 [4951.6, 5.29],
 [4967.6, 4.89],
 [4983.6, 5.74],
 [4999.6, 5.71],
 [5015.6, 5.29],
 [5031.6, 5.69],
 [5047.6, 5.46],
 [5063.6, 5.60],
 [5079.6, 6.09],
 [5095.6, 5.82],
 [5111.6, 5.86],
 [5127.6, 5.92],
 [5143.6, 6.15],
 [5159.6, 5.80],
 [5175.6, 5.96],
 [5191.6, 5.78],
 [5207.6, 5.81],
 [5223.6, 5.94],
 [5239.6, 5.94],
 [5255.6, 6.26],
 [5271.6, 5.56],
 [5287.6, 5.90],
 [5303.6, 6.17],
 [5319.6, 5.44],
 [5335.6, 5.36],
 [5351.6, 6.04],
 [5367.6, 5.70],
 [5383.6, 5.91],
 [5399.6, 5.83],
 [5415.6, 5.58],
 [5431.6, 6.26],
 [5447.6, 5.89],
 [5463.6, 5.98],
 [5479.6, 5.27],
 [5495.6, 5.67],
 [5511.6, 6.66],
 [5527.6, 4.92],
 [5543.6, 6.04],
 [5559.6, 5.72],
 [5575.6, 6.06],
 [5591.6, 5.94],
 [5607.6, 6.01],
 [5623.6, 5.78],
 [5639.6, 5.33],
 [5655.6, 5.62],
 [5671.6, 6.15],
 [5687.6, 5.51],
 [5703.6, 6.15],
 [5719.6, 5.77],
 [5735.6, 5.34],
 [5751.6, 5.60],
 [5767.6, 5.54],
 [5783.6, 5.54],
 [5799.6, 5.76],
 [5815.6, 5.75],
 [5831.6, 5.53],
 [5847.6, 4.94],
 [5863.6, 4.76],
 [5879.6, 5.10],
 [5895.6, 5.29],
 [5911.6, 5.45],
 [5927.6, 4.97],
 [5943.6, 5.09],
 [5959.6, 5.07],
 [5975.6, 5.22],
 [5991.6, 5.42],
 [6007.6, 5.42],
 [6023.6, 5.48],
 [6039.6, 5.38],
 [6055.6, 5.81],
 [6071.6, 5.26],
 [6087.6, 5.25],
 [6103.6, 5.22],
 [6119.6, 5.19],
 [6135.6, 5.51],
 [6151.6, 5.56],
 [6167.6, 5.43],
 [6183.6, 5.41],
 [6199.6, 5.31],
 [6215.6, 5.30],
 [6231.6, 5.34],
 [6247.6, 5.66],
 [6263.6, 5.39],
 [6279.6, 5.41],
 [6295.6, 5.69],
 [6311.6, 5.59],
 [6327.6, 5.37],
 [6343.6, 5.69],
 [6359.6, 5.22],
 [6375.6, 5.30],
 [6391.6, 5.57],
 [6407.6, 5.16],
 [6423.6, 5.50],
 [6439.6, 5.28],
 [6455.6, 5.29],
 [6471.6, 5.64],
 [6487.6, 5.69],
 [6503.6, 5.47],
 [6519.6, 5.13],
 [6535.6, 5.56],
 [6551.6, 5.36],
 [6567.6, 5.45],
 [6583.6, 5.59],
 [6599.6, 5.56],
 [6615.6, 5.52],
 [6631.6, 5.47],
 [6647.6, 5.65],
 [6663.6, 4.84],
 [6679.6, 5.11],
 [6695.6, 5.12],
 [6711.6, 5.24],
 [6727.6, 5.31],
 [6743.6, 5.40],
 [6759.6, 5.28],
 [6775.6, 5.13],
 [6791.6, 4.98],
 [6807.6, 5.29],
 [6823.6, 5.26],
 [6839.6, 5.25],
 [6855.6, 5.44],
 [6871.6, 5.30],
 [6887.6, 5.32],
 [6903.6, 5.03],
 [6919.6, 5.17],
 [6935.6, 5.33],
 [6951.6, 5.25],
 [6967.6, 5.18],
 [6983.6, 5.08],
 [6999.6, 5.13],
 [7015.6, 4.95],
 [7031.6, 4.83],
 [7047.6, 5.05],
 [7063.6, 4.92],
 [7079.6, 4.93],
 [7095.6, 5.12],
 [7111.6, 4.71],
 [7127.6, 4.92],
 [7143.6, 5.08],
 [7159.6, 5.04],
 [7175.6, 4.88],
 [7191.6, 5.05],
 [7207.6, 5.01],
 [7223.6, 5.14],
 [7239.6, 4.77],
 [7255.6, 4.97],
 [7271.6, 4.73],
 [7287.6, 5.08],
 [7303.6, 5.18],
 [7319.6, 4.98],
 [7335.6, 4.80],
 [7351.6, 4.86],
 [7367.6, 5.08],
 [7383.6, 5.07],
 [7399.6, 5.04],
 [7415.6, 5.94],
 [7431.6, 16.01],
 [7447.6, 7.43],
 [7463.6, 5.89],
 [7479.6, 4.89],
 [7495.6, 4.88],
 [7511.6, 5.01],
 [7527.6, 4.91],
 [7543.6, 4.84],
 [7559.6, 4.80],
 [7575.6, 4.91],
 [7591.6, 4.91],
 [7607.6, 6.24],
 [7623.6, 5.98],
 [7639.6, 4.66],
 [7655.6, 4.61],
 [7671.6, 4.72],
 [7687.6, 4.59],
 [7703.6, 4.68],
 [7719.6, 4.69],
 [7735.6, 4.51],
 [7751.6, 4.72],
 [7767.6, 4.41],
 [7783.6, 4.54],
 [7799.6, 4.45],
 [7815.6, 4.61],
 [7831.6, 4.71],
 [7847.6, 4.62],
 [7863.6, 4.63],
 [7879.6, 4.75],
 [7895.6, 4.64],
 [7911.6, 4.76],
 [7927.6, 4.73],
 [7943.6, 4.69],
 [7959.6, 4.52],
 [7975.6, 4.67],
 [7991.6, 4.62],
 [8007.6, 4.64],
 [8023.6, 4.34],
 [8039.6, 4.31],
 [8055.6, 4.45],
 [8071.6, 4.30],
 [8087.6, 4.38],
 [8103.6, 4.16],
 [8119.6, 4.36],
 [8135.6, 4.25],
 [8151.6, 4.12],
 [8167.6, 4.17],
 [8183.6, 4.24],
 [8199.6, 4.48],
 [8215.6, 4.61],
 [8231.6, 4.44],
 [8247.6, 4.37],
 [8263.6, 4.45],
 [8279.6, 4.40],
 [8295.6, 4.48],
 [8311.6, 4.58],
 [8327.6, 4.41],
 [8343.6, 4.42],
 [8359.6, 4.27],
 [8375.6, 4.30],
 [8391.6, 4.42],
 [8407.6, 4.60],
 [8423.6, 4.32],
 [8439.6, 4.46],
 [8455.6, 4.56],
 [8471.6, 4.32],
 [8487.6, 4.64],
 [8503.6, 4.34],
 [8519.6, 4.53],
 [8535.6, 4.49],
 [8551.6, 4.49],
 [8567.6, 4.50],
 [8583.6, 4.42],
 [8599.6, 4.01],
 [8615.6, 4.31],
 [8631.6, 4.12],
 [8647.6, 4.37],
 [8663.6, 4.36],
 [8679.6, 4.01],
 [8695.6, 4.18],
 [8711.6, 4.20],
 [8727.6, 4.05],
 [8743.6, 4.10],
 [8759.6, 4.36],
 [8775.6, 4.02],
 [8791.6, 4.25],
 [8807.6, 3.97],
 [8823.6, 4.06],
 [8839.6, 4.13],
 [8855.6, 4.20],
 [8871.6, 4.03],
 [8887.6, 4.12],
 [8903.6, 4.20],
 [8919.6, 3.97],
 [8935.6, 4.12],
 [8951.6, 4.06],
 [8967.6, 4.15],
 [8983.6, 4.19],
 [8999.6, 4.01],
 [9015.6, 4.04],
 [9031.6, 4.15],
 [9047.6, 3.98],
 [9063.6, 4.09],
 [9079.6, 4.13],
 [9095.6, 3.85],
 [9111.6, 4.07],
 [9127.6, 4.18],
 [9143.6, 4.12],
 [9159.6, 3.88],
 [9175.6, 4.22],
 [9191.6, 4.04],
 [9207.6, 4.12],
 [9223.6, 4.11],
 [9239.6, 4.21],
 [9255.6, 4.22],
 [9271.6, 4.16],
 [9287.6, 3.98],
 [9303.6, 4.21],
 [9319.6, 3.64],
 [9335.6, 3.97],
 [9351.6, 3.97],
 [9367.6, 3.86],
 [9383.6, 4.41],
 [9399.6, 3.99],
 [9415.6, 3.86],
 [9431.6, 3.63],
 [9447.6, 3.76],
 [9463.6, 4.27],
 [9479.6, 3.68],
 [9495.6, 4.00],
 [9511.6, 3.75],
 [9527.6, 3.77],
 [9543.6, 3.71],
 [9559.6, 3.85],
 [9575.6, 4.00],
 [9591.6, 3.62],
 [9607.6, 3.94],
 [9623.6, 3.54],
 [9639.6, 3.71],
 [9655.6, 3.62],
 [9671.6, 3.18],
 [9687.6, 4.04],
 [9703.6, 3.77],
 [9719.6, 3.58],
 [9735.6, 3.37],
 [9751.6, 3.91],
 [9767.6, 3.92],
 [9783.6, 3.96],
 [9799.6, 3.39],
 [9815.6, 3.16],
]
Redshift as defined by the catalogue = 0.132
